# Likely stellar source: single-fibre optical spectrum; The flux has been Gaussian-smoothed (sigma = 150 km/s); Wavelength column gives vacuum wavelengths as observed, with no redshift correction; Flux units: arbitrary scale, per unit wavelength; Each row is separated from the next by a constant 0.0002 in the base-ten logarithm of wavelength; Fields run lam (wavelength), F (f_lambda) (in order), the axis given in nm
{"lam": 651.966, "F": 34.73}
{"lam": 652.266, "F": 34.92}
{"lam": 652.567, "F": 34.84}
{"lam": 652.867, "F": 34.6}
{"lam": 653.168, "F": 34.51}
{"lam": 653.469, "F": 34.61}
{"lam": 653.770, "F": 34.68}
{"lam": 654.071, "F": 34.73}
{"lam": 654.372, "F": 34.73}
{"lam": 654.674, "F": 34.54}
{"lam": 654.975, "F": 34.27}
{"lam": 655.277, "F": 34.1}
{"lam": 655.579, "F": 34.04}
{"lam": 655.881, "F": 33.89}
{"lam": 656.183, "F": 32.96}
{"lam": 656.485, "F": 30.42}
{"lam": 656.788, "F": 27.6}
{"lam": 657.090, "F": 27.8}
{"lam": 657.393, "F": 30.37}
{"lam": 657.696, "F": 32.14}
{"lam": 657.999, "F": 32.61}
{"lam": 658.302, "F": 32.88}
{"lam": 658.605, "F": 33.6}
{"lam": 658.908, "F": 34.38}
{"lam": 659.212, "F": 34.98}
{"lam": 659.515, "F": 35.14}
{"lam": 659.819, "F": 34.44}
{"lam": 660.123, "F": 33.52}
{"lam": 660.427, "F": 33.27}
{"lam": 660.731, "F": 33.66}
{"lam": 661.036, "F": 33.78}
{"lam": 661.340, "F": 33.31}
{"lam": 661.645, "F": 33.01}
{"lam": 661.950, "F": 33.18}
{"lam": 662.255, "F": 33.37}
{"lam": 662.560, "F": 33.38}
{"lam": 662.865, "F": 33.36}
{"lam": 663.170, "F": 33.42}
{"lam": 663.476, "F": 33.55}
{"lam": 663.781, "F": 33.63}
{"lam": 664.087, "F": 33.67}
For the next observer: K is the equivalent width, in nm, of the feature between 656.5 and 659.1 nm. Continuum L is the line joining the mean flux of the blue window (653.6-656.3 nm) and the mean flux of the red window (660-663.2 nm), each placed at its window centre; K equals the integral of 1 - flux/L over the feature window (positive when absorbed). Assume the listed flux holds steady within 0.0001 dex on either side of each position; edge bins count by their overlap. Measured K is 0.19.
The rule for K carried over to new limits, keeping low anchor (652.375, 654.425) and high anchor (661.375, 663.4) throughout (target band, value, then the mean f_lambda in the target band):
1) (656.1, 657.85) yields 0.206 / 30.1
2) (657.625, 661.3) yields 0.002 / 33.7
